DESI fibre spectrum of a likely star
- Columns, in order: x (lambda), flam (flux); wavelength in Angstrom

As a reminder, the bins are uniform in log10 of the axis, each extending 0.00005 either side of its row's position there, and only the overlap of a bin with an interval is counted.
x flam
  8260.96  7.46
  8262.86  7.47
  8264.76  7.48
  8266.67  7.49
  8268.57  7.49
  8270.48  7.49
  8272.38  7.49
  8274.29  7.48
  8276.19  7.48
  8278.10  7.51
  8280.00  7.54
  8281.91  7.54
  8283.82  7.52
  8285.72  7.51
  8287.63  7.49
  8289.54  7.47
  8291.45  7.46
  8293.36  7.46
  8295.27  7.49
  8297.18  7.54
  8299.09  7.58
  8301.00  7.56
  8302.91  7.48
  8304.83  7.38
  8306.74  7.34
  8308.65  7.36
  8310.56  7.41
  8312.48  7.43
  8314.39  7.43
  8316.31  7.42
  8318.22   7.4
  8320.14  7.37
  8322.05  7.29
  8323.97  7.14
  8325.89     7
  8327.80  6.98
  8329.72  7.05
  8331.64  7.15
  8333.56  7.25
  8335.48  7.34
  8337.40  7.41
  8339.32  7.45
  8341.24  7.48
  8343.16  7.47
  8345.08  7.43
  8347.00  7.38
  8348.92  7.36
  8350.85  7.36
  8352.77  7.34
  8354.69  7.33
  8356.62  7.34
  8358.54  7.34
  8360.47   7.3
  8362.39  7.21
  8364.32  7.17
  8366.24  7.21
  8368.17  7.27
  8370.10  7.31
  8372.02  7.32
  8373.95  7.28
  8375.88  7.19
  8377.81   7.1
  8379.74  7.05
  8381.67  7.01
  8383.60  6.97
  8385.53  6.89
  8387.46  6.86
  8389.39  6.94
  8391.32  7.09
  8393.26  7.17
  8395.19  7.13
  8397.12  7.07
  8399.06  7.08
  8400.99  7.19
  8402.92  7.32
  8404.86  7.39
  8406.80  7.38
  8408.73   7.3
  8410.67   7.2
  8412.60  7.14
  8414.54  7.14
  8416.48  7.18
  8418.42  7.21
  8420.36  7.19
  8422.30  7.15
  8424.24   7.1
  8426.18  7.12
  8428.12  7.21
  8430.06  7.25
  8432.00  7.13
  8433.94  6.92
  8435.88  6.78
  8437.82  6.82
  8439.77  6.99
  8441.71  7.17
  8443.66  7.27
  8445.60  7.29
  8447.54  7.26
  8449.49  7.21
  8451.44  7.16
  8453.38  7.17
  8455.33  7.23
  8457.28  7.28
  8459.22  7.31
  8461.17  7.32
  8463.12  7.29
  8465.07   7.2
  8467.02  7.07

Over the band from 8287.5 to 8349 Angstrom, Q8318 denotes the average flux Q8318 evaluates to 7.37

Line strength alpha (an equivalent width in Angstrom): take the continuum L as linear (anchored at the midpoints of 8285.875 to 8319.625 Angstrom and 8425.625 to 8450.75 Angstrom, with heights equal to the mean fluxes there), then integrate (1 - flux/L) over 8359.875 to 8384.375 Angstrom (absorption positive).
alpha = 0.3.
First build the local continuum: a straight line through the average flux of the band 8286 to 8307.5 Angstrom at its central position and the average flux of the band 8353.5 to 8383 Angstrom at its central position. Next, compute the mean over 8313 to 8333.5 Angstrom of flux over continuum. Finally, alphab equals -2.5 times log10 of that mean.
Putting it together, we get 0.02 mag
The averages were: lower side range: 7.48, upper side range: 7.23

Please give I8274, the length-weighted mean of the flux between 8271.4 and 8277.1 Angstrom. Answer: 7.49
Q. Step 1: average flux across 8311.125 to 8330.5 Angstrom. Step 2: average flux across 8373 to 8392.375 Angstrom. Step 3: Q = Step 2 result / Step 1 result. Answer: 0.97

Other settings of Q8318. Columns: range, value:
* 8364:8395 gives 7.11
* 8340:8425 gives 7.21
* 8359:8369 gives 7.24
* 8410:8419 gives 7.17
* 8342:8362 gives 7.36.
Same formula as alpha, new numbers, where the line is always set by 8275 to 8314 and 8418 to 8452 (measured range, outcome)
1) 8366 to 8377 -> 0.0 Angstrom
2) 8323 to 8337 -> 0.5 Angstrom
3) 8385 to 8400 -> 0.4 Angstrom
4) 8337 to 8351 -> -0.1 Angstrom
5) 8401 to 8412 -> -0.2 Angstrom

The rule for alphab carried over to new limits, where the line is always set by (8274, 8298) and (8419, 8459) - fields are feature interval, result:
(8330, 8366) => 0.00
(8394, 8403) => 0.01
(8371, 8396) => 0.03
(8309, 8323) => 0.01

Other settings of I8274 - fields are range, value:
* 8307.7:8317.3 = 7.41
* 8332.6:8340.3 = 7.36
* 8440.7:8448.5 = 7.25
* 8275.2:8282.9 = 7.52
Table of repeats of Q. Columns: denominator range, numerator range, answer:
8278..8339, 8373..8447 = 0.96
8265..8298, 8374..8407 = 0.95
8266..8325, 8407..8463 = 0.96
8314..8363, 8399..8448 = 0.98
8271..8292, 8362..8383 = 0.96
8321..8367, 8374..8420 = 0.98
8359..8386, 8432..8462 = 1.00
